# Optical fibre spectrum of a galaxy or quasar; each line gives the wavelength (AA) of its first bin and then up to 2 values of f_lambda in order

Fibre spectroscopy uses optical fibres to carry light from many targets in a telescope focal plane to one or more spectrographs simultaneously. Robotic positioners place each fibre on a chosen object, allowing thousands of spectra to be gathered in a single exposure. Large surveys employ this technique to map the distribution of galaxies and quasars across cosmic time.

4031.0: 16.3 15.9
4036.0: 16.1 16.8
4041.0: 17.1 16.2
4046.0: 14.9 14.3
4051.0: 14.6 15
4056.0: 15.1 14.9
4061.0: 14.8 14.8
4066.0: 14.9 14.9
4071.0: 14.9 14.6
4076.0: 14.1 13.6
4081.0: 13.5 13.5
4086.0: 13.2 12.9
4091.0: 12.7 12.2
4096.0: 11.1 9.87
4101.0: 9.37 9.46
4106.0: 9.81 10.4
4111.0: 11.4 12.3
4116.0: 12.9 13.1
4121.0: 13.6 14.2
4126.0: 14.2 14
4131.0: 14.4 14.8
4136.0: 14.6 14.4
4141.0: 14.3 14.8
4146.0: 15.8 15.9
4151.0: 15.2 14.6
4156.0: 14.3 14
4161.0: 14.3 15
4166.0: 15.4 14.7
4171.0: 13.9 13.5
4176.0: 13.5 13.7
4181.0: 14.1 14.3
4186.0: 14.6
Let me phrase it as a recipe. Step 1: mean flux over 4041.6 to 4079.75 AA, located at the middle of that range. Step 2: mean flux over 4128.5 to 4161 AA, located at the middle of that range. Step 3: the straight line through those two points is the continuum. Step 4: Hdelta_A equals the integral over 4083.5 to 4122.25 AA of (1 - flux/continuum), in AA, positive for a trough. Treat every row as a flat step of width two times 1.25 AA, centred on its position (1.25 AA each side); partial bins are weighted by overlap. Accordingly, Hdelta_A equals 8.1 AA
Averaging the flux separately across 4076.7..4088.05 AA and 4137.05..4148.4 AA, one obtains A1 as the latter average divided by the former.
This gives 1.1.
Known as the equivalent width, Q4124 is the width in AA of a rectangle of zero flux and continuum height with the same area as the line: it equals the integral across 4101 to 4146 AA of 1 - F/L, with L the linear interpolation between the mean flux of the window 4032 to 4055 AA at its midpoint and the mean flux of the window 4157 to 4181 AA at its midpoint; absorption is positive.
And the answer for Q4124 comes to 5.0 AA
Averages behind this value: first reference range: 15.7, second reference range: 14.2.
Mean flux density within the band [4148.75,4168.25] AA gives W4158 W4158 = 14.7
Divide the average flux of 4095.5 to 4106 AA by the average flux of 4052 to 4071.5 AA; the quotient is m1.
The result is 0.7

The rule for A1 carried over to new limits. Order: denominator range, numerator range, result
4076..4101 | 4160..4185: 1.15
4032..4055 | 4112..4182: 0.91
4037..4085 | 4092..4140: 0.84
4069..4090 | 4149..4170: 1.07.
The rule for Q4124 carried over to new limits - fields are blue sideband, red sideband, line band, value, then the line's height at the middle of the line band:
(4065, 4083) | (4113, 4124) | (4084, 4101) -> 2.5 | 13.9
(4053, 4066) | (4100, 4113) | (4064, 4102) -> -1.4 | 12.6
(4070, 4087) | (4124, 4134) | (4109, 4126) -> 1.6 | 14.2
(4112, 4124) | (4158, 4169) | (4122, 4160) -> -1.9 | 13.9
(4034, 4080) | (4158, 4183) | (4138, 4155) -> -0.7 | 14.4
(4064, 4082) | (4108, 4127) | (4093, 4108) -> 3.6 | 13.4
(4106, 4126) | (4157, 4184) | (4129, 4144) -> -1.6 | 13.1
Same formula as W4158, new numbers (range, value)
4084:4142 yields 12.6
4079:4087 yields 13.4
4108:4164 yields 14.1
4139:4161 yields 14.8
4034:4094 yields 14.6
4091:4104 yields 10.7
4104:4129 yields 12.5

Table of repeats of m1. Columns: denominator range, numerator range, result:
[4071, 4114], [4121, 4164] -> 1.21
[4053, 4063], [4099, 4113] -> 0.68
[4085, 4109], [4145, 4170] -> 1.34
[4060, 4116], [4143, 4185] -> 1.15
